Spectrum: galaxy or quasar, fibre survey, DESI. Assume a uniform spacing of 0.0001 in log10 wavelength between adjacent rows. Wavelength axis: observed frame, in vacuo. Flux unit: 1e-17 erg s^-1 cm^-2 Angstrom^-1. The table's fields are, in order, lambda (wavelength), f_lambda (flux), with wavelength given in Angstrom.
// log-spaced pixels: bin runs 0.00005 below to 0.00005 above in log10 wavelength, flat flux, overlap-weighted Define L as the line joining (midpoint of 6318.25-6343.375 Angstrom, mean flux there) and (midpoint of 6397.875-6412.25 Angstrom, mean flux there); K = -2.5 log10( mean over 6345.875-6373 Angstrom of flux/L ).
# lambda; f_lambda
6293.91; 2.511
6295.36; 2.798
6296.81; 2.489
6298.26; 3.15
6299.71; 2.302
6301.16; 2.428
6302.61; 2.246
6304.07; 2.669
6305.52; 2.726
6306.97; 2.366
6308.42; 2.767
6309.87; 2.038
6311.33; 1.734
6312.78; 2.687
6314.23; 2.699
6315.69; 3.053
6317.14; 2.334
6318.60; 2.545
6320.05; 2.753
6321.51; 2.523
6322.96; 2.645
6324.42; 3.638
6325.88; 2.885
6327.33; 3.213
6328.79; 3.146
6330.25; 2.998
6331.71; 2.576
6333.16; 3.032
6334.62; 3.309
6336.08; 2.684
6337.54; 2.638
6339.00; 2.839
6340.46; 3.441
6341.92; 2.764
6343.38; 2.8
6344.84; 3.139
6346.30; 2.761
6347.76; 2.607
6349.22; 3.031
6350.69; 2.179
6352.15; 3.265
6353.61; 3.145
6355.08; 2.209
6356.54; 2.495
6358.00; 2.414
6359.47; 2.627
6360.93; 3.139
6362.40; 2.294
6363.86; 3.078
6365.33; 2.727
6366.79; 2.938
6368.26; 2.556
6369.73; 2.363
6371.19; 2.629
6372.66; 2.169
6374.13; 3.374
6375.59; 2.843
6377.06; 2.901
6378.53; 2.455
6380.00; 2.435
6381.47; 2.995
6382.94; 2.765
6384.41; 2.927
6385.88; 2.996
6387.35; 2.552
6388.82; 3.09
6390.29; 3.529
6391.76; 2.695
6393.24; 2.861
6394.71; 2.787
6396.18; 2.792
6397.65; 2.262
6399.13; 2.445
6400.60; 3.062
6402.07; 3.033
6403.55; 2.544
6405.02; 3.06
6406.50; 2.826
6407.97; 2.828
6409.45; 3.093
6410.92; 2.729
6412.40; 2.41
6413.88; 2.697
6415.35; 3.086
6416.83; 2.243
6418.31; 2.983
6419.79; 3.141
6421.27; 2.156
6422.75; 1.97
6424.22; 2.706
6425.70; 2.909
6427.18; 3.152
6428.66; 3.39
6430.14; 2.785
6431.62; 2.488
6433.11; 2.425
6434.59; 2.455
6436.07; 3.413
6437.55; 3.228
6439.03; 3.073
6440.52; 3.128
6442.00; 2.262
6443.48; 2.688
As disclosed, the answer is 0.08 mag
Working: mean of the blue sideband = 2.92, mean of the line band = 2.67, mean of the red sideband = 2.81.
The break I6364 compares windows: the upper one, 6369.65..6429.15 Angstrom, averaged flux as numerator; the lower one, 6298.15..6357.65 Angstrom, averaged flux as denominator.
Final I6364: 1.0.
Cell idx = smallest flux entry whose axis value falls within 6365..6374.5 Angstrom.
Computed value 2.169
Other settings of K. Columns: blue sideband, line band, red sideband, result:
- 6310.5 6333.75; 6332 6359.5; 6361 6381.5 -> -0.03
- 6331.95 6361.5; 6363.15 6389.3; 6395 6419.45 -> 0.01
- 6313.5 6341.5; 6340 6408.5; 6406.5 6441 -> 0.03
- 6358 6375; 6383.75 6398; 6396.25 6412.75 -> -0.05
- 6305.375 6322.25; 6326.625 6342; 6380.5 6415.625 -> -0.15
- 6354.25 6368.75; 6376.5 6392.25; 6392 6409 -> -0.05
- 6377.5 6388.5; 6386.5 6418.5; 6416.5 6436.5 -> -0.02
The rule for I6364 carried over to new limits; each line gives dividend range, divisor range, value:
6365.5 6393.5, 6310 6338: 1.00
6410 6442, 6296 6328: 1.06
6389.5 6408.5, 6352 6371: 1.05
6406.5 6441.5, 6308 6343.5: 1.00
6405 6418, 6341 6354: 0.97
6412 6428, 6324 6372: 0.95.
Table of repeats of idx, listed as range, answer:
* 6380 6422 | 2.156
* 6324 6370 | 2.179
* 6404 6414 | 2.41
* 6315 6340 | 2.334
